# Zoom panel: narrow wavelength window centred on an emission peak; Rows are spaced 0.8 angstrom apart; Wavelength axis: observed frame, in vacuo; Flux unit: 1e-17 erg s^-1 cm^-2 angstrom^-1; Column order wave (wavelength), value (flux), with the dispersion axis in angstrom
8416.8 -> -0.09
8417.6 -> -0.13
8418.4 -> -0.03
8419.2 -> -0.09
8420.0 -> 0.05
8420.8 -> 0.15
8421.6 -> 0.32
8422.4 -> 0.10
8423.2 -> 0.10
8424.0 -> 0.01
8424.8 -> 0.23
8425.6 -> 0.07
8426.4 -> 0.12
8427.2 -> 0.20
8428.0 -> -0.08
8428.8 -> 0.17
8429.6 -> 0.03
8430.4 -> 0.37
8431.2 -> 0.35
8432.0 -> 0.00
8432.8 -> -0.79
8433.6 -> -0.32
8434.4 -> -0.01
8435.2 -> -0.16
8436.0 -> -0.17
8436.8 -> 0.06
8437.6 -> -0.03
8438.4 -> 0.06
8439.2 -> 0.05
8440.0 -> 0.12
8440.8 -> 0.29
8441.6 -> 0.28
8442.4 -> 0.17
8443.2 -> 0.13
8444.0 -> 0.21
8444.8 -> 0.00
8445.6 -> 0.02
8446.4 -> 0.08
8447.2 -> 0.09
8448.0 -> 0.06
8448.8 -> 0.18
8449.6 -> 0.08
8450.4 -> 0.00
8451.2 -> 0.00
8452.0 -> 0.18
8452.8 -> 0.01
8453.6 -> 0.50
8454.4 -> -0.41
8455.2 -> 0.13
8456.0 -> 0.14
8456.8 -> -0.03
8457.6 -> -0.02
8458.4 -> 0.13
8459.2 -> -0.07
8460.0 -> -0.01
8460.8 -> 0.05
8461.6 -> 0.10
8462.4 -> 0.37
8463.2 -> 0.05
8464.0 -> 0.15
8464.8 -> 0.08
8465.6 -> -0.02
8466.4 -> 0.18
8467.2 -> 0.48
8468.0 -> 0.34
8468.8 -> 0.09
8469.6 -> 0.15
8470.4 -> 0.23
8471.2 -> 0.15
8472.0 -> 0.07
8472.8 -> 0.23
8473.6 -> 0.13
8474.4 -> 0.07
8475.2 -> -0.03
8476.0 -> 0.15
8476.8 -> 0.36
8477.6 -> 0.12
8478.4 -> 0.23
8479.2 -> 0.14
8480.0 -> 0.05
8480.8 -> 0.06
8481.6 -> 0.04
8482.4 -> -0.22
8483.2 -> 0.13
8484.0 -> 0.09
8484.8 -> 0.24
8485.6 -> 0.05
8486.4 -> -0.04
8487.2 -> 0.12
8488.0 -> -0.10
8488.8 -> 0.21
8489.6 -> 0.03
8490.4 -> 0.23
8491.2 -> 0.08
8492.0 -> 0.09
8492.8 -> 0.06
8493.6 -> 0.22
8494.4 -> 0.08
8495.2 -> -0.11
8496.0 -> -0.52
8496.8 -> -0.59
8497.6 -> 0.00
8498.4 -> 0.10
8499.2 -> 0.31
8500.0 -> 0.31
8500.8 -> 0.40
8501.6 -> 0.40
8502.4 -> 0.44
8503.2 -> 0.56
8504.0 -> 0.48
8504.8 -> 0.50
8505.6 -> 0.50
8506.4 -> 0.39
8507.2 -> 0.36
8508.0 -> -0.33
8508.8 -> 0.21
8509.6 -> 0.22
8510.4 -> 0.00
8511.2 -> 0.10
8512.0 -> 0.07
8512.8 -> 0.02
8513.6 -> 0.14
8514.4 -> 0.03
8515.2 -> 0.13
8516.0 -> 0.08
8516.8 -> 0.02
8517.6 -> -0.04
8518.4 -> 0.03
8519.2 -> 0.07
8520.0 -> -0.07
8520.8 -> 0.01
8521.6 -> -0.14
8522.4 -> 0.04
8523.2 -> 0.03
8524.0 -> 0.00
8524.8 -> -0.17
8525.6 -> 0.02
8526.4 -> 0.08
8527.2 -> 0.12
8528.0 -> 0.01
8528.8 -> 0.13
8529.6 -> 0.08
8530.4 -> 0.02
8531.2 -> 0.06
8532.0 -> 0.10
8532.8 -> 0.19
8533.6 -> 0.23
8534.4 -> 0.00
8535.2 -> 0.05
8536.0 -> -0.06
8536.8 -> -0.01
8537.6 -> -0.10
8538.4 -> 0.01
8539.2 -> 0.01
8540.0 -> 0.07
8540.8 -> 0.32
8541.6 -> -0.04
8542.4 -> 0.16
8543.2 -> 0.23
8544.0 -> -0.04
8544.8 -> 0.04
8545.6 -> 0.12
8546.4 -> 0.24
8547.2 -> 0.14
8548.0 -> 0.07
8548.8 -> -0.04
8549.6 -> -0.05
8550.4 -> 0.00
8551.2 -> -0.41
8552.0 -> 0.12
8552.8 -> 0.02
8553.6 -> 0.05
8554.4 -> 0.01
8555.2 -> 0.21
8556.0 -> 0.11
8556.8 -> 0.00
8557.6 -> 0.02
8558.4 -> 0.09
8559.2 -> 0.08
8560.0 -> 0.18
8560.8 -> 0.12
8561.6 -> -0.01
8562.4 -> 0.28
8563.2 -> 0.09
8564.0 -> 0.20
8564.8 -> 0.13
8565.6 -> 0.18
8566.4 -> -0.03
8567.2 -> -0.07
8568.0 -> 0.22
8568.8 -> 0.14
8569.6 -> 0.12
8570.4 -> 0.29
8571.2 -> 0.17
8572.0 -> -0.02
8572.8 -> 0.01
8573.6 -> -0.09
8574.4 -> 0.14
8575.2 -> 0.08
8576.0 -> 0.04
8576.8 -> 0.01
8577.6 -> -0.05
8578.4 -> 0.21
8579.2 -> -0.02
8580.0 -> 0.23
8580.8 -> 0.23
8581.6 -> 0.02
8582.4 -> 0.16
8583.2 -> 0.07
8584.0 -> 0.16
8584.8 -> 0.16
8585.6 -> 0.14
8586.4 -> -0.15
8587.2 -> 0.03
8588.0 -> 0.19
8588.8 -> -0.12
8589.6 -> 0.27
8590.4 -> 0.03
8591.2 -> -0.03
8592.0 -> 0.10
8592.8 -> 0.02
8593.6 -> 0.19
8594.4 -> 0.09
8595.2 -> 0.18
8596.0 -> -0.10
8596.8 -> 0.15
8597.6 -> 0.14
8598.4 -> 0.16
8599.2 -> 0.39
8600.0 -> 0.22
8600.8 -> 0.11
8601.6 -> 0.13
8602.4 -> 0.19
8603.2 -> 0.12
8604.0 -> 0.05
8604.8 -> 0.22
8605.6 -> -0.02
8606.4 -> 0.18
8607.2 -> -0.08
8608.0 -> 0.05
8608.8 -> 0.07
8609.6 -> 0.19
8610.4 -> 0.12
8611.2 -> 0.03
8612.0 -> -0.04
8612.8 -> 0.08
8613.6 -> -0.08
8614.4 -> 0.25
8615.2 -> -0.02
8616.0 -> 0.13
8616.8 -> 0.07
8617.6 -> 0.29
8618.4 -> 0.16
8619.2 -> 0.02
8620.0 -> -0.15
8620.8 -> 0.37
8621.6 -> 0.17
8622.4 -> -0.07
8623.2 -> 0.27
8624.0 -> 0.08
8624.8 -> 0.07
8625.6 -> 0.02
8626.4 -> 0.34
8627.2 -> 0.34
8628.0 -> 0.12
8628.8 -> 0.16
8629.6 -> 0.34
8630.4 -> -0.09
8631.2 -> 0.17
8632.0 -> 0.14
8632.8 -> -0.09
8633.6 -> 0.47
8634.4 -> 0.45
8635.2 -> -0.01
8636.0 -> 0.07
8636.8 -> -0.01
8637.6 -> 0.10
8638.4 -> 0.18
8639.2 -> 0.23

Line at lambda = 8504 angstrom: H-gamma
